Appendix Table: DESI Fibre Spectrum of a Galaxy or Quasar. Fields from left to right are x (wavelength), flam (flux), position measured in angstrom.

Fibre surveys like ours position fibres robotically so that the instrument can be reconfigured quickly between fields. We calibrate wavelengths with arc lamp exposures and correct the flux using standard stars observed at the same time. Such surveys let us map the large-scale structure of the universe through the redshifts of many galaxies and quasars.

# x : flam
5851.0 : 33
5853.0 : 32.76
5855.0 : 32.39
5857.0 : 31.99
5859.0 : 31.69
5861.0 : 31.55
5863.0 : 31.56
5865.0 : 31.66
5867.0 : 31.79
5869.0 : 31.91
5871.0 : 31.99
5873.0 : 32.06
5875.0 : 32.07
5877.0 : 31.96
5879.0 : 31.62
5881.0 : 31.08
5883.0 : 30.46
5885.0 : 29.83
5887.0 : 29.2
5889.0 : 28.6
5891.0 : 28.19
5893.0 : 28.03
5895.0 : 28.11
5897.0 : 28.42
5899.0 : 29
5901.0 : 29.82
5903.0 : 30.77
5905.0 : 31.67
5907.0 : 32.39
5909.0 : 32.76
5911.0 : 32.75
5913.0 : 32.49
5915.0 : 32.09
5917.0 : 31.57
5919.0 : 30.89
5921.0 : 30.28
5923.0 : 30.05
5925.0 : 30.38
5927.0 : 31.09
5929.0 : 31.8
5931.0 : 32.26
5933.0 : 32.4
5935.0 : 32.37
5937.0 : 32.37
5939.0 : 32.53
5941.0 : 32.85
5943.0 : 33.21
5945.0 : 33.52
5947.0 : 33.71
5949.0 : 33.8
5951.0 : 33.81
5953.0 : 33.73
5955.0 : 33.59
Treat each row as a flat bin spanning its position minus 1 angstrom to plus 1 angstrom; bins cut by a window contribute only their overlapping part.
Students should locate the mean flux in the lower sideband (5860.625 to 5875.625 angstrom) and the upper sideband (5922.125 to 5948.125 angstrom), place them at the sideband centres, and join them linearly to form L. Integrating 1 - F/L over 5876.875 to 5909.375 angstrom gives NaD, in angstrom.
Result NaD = 2.0 angstrom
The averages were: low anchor 31.8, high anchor 32.2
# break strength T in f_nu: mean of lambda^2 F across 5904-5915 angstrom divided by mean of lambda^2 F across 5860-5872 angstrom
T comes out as 1.04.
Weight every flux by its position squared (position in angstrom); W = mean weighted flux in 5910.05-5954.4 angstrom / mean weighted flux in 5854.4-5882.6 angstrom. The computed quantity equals 1.0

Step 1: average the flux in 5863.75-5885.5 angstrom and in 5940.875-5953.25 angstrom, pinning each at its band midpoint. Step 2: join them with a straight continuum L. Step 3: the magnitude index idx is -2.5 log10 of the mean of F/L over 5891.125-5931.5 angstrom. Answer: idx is 0.06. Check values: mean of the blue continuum 31.5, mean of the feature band 30.8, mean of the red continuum 33.6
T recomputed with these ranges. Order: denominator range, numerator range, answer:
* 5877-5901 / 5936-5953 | 1.15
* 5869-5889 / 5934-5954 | 1.09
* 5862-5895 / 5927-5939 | 1.07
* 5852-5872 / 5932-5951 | 1.06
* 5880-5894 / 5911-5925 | 1.08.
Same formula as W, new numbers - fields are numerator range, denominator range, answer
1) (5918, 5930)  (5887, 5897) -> 1.10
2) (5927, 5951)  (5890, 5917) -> 1.09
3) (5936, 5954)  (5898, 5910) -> 1.09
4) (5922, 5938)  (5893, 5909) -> 1.06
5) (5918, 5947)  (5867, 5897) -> 1.07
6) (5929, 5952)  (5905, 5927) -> 1.05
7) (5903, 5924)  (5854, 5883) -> 1.01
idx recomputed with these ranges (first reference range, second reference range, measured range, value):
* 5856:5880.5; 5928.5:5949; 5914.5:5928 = 0.06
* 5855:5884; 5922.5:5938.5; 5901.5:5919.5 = -0.01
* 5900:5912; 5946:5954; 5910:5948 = 0.02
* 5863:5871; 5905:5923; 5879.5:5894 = 0.08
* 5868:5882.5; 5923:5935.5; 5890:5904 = 0.10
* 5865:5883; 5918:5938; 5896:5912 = 0.02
